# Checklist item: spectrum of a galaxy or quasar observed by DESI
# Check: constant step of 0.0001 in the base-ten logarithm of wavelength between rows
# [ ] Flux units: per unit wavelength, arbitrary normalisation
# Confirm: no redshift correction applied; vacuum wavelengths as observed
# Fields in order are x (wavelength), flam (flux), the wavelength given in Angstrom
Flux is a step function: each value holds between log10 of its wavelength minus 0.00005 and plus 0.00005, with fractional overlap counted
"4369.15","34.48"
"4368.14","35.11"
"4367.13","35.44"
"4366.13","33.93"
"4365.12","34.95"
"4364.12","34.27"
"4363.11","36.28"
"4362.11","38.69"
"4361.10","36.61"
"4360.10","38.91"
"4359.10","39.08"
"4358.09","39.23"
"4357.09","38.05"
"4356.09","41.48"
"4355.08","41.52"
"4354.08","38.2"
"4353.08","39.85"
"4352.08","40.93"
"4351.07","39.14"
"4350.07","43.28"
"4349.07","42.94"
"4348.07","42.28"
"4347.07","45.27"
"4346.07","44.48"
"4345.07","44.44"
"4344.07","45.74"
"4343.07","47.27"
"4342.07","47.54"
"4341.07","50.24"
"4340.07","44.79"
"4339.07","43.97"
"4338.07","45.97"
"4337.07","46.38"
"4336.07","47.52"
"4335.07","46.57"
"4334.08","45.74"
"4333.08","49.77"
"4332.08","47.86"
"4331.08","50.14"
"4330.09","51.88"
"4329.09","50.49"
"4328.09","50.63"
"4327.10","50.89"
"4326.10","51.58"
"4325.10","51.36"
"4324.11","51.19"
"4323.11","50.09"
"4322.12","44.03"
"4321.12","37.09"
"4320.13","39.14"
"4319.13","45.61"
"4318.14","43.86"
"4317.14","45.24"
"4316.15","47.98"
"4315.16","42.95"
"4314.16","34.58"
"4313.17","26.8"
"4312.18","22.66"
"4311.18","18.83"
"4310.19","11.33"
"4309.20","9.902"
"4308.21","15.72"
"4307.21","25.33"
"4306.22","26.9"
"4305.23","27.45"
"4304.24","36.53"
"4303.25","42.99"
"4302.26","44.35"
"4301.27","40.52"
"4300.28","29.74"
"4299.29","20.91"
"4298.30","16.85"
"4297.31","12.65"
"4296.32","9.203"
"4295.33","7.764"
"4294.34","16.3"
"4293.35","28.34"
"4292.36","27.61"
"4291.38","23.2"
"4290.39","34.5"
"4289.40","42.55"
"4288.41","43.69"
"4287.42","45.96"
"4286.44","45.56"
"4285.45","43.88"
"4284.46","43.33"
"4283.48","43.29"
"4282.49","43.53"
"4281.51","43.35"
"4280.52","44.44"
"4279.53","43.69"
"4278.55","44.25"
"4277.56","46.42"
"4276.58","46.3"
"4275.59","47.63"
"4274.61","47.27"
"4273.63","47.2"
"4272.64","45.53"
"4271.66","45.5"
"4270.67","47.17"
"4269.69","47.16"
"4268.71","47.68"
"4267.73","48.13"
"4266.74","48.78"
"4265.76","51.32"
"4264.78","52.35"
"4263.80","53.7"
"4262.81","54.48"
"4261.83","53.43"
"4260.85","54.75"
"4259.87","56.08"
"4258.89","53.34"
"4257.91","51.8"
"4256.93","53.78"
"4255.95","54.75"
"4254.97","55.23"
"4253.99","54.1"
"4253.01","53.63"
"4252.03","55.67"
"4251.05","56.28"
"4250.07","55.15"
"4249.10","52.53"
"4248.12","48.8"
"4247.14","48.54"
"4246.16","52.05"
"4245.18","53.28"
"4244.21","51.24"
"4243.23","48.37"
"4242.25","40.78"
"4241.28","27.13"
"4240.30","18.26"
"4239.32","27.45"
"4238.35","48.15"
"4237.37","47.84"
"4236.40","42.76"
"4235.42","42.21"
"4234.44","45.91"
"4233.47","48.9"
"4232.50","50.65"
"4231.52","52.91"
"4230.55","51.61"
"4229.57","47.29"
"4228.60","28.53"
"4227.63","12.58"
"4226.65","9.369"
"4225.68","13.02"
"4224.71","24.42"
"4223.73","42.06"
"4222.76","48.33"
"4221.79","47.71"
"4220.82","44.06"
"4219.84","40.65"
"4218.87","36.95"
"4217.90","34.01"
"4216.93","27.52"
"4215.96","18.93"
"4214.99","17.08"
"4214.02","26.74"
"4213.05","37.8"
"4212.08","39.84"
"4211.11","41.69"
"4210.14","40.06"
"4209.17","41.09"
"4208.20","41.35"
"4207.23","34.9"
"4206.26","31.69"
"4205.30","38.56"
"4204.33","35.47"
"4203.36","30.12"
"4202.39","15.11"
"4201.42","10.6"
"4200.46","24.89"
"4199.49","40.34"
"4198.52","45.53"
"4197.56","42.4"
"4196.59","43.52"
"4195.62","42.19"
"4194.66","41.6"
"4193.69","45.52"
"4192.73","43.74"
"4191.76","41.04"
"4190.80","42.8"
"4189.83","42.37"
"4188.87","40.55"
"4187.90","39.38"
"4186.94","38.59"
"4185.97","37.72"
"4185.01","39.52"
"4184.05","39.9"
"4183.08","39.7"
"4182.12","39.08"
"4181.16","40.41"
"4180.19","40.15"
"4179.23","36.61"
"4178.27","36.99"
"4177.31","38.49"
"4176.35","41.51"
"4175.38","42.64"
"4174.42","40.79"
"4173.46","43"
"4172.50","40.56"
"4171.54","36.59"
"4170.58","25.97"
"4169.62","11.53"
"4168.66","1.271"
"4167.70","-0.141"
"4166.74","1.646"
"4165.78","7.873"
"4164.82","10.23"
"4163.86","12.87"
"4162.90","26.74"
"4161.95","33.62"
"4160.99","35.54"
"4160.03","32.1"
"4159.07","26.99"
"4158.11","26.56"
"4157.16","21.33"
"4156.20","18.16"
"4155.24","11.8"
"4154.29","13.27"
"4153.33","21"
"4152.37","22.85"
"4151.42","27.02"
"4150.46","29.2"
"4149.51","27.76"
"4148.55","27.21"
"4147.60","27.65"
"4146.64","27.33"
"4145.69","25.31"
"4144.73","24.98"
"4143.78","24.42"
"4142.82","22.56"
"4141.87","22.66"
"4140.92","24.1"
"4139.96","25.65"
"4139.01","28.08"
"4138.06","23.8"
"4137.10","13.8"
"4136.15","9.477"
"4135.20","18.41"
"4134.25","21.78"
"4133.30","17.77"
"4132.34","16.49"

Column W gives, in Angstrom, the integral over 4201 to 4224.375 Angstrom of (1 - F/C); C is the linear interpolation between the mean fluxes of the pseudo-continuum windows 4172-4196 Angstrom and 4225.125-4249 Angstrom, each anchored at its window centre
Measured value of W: 3.5 Angstrom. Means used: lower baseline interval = 40.6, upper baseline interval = 40.1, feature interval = 34.3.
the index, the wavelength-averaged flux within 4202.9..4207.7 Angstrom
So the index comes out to 34.2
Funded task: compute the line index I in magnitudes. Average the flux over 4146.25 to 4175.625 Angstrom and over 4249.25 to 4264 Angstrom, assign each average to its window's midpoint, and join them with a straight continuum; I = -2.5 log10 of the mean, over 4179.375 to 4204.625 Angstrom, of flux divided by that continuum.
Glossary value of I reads -0.14 mag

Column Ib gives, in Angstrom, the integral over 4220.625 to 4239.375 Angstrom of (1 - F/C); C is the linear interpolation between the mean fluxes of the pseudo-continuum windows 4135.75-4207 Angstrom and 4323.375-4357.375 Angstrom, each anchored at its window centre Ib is -2.0 Angstrom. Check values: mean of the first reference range 29.6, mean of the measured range 39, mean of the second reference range 45.9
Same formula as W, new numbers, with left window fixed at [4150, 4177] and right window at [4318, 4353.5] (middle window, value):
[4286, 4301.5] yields 5.0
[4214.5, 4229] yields 0.7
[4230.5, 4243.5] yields -3.4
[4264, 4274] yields -2.9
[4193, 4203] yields -2.5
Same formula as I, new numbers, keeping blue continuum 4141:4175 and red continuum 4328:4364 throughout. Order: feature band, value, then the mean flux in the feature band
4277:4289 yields -0.199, 44.3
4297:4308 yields 0.308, 29.4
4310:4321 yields 0.153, 35.2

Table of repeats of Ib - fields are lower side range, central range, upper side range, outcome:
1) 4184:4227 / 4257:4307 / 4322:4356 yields 1.2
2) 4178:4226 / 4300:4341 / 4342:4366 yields -0.3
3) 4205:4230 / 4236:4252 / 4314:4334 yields -3.7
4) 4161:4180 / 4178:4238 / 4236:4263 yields -1.6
